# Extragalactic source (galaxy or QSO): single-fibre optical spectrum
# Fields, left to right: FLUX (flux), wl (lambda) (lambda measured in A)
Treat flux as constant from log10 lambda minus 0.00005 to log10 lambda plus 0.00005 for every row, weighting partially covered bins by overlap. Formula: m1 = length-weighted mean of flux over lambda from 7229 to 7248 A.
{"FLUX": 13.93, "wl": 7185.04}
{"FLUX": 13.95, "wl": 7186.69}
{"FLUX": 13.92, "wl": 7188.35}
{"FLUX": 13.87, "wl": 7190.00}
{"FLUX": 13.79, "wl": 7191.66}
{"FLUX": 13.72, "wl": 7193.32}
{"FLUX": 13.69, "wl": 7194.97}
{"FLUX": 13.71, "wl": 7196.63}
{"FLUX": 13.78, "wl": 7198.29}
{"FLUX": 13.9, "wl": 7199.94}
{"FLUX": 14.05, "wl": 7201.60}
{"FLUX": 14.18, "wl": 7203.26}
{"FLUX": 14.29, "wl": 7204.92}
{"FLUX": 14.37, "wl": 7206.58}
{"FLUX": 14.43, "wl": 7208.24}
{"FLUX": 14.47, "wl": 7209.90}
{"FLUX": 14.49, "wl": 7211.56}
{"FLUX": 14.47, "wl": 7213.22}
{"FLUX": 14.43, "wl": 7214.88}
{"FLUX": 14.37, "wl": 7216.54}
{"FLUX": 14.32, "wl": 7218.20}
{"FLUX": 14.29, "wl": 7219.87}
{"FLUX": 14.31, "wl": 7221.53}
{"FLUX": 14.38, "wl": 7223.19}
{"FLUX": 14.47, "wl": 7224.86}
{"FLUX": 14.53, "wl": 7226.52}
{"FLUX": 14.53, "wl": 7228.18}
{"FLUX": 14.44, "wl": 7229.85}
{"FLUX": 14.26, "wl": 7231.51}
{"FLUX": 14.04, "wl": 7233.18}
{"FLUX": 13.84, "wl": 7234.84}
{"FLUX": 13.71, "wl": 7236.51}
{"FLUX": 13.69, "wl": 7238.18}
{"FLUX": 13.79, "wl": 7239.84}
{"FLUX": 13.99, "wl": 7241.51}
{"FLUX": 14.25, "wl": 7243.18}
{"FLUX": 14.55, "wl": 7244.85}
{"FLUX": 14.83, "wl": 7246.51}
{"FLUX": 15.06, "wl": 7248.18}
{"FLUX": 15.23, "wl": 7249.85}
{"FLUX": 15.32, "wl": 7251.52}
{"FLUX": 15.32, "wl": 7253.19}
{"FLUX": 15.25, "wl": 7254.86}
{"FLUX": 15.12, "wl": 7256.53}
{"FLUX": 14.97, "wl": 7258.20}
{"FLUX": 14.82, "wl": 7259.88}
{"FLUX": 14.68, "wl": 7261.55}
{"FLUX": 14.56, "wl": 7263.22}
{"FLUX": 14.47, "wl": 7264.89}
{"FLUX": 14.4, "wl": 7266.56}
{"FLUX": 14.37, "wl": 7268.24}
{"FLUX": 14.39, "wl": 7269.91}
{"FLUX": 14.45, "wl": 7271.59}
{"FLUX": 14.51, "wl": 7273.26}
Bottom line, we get 14.2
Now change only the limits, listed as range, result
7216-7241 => 14.2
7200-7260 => 14.5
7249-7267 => 14.9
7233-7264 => 14.6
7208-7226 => 14.4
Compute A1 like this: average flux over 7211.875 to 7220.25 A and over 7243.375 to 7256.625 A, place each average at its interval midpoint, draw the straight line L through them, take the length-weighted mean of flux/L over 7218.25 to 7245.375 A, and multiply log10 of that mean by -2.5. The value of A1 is 0.04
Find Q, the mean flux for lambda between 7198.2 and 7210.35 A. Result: 14.2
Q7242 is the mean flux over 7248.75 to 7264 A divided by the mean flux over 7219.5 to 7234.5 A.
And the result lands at 1.0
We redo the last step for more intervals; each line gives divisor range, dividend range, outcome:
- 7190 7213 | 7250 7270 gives 1.05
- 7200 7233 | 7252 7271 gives 1.03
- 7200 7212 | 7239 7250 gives 1.01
